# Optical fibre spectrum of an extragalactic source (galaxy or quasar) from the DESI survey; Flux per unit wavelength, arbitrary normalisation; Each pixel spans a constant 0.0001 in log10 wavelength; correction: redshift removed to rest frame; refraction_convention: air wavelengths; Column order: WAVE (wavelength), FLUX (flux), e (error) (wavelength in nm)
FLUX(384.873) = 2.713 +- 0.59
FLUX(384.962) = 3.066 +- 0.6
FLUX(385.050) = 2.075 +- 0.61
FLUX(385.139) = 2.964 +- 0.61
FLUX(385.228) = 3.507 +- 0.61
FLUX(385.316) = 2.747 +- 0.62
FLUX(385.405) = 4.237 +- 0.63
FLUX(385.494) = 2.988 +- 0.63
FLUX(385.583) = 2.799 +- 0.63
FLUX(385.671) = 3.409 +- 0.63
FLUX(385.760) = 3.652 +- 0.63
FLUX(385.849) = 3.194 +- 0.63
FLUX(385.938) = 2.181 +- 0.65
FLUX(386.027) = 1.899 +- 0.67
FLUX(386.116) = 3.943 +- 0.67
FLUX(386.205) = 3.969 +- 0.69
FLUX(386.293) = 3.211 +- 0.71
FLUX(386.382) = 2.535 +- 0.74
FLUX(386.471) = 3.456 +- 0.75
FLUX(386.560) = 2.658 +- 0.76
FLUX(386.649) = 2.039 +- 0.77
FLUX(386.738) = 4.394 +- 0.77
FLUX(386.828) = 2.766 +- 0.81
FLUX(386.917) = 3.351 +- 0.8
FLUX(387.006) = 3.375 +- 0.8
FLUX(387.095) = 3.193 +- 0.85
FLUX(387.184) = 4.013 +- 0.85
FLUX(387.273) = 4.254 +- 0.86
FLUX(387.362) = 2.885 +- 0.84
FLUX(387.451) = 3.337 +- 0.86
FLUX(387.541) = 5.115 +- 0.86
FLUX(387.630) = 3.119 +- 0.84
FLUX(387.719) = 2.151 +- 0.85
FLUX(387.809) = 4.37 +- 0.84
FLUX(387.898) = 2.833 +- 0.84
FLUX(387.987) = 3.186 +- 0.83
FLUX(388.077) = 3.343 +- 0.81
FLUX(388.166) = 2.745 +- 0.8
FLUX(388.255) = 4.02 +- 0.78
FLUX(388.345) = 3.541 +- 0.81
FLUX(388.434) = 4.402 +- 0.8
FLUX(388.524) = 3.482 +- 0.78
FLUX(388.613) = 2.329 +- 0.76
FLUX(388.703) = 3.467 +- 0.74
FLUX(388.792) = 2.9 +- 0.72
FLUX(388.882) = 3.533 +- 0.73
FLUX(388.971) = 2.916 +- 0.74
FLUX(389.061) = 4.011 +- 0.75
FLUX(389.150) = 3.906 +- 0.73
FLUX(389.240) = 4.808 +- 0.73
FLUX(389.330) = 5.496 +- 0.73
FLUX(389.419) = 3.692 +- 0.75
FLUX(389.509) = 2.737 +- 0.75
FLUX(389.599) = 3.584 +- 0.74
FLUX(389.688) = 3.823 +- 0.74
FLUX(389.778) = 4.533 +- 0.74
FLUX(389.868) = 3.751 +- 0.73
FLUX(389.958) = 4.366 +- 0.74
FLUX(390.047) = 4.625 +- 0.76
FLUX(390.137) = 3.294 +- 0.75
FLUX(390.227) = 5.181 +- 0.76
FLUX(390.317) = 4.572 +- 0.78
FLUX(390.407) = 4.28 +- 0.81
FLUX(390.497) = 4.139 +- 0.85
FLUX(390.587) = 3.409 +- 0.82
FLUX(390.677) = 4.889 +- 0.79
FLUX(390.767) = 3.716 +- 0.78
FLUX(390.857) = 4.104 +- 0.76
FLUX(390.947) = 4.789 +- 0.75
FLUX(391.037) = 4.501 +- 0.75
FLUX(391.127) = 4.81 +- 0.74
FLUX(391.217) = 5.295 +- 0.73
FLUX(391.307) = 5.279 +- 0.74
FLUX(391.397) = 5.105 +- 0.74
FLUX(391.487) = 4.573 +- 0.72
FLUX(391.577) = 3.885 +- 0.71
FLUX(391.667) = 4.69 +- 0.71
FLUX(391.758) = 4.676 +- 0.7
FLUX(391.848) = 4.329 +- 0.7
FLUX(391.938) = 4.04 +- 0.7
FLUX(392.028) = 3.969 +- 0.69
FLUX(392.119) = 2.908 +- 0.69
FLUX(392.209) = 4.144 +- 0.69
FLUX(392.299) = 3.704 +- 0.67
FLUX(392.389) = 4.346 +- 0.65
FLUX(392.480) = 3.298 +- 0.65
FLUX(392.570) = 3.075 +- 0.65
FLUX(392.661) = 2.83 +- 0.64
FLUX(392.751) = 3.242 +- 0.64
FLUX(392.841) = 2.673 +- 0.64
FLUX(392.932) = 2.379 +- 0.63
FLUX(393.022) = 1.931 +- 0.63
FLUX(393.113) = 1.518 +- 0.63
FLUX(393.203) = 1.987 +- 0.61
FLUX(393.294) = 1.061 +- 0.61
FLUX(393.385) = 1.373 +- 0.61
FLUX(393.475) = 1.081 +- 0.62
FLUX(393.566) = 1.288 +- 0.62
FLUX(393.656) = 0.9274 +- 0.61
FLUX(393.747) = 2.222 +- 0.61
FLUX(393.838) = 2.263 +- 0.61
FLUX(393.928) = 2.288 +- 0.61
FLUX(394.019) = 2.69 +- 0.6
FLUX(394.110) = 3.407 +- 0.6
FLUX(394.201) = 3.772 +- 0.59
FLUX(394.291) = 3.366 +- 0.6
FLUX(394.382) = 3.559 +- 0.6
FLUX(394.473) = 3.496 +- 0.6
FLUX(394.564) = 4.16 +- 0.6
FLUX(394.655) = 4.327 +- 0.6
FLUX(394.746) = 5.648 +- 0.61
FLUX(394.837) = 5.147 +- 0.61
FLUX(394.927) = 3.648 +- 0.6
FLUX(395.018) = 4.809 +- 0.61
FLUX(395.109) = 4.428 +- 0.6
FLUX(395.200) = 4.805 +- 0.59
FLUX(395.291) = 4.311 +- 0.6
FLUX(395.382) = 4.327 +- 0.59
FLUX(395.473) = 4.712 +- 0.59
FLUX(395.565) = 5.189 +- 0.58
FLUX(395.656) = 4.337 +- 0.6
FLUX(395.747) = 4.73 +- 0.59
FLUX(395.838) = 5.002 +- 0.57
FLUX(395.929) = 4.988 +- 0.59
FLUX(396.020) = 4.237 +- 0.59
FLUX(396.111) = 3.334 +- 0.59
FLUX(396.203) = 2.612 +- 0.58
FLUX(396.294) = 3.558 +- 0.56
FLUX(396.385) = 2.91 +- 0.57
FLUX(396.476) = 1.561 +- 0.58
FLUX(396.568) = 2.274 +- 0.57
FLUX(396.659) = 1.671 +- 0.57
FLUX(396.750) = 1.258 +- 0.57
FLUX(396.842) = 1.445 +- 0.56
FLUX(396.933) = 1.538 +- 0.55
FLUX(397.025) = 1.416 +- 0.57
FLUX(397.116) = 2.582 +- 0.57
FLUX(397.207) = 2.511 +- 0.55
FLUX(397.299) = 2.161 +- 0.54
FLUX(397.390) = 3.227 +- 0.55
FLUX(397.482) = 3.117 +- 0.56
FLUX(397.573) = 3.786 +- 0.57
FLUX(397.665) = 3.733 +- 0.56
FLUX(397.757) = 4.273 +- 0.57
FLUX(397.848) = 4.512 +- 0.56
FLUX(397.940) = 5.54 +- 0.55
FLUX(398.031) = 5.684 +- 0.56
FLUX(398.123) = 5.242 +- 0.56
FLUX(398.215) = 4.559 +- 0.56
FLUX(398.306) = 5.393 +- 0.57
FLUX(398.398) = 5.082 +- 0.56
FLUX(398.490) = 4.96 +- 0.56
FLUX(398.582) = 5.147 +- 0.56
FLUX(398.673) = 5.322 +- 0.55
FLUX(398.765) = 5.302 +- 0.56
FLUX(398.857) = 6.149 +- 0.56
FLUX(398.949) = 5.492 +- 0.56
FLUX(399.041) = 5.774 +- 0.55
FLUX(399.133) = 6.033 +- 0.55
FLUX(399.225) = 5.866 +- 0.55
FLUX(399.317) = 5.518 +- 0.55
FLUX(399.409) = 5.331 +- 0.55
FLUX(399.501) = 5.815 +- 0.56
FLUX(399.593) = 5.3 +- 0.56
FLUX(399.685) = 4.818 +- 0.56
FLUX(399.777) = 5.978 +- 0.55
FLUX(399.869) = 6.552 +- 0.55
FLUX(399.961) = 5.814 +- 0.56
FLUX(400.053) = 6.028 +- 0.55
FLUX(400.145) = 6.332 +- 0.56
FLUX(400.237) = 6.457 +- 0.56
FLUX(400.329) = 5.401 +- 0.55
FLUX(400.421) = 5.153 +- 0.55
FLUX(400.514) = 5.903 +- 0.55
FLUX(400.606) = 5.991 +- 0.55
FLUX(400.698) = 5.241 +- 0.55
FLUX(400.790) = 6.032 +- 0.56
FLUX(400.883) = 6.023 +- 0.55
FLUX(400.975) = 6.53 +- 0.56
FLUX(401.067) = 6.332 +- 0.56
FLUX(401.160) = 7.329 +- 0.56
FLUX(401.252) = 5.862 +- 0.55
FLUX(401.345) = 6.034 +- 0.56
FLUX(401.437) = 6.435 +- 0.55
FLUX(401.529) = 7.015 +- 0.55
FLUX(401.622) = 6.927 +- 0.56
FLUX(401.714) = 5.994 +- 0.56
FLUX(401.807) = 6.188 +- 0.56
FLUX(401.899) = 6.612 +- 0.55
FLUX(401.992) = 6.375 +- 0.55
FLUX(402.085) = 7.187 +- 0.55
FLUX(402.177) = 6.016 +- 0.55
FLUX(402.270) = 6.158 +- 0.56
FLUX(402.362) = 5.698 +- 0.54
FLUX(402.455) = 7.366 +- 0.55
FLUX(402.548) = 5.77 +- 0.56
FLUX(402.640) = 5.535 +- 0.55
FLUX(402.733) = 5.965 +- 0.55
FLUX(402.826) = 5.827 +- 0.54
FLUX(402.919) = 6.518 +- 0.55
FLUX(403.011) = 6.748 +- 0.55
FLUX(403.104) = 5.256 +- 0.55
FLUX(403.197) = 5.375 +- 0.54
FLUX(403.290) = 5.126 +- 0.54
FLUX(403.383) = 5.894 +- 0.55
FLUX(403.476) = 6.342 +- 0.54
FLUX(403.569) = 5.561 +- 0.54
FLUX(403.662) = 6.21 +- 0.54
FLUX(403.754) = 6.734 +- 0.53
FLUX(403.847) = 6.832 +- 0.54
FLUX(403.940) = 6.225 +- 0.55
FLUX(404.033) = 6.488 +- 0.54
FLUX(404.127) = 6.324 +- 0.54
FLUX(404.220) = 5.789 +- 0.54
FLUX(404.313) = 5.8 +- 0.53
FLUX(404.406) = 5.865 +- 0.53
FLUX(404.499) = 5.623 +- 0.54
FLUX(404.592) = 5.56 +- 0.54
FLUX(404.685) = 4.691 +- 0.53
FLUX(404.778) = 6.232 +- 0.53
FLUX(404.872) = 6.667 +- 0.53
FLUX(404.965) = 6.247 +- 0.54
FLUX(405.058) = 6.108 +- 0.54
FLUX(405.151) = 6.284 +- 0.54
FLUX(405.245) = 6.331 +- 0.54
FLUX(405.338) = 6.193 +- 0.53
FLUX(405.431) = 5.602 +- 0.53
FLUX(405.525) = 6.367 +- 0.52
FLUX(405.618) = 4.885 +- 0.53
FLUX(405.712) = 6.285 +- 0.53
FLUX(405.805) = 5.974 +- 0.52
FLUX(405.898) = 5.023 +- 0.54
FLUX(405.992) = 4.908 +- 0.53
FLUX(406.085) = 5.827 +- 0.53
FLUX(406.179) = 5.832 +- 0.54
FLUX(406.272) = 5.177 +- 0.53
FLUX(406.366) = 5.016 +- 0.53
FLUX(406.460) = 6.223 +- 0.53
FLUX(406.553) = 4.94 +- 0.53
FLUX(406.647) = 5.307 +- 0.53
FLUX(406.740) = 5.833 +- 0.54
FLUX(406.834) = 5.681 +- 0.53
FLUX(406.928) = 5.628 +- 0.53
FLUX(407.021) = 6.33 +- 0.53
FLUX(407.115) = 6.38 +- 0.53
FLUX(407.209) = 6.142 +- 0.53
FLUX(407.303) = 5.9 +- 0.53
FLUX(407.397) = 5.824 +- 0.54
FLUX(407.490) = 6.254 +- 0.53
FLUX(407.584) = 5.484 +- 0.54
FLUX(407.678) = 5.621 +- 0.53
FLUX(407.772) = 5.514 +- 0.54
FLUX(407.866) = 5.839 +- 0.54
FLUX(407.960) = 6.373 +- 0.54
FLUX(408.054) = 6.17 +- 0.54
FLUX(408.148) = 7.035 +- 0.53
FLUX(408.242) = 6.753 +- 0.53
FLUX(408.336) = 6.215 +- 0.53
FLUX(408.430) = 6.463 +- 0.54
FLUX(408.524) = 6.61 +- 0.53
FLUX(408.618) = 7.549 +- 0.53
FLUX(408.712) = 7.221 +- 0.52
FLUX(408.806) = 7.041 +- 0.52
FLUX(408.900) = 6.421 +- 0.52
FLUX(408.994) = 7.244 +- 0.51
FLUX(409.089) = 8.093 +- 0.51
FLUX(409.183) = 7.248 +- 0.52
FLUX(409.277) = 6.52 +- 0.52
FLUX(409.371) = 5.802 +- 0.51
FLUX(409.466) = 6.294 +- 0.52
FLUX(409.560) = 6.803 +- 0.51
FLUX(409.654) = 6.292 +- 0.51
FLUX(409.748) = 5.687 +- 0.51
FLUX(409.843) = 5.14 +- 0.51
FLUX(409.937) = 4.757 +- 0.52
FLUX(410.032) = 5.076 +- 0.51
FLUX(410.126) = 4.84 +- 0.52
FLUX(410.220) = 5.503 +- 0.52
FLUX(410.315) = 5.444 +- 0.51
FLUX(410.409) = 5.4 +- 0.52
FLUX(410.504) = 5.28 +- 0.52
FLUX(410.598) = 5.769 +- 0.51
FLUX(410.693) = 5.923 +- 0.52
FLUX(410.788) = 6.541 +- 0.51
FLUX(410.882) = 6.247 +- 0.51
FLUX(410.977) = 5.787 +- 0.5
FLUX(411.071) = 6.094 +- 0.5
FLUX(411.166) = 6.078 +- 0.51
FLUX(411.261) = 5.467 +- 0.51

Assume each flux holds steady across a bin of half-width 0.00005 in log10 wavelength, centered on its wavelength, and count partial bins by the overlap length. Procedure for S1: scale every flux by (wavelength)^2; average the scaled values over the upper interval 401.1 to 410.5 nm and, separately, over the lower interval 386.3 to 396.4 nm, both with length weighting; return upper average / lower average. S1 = 1.8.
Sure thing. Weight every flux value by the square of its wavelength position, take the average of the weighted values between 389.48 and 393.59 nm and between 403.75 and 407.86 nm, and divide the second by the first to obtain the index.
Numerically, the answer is 1.72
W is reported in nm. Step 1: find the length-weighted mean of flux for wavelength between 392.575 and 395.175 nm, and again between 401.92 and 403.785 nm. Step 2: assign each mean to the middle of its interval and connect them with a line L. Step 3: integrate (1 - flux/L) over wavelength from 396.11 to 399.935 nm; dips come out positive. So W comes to 0.27 nm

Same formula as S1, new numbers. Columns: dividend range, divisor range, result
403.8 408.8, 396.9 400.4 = 1.28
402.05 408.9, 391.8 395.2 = 2.04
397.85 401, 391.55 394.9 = 1.86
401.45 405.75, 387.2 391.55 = 1.66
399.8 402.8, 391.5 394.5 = 2.20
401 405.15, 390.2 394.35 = 1.90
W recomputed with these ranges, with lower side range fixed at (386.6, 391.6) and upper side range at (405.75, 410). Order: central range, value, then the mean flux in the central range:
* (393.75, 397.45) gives 0.952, 3.43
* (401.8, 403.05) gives -0.192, 6.29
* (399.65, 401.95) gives -0.381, 6.13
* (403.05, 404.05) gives -0.074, 6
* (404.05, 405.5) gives -0.062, 5.97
